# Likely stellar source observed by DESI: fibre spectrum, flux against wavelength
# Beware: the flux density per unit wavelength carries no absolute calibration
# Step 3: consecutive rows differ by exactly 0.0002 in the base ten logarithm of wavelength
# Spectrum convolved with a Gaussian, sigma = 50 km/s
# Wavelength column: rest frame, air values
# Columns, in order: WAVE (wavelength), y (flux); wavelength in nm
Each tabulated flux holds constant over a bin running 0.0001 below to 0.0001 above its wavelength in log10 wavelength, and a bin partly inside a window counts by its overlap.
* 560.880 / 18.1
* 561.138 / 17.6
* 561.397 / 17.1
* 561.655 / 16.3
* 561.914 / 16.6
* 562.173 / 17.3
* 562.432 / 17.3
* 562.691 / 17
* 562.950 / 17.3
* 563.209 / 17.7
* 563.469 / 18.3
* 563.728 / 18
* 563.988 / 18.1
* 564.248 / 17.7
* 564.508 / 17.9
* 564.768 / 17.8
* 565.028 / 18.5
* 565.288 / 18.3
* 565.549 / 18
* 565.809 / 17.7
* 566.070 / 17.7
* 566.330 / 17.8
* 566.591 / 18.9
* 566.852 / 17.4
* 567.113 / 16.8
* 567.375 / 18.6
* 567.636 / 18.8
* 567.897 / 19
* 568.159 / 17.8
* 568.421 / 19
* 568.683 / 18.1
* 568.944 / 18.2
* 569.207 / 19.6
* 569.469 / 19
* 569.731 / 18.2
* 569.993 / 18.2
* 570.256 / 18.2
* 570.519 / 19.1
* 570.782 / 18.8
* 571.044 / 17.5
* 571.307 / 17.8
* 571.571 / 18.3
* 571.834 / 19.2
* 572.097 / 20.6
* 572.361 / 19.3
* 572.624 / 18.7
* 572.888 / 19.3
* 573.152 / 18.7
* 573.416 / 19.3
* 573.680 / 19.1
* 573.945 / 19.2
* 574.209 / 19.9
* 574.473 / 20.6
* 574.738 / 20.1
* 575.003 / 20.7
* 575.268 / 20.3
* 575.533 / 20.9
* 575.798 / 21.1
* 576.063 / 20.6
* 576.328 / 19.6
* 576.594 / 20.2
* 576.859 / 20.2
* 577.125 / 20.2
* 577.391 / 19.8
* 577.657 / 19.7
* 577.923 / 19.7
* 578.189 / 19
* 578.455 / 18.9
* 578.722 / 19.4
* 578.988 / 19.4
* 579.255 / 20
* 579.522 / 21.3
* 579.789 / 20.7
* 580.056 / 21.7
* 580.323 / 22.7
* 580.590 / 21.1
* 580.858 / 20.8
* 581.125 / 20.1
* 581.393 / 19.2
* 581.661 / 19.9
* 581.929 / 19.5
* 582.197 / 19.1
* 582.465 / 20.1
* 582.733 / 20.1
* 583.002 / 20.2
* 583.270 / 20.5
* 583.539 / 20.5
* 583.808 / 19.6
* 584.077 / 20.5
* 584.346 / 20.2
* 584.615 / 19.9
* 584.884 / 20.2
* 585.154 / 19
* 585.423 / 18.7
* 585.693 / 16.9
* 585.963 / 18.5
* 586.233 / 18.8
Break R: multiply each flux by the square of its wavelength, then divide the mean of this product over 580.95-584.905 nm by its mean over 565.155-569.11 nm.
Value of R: 1.2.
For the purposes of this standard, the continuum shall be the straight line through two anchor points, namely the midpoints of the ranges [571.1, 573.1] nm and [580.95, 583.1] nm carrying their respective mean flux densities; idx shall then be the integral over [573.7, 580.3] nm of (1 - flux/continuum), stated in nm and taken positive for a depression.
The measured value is -0.27 nm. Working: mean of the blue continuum 19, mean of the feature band 20.2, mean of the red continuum 19.8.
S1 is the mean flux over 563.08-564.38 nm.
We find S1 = 18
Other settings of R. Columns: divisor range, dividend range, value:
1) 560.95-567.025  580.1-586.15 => 1.20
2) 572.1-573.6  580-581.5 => 1.12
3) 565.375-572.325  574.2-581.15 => 1.14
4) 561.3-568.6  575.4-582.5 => 1.19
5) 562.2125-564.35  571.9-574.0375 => 1.13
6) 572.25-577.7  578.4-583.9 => 1.04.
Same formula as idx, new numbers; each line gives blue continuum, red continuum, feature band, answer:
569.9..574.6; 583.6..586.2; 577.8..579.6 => -0.04 nm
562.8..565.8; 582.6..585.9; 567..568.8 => -0.01 nm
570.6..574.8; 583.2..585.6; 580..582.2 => -0.10 nm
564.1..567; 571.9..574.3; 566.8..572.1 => 0.06 nm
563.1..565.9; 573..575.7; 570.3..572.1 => 0.06 nm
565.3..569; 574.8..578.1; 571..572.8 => 0.03 nm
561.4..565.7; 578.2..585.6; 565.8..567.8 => 0.01 nm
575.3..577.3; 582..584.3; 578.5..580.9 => -0.06 nm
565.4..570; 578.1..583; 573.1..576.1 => -0.12 nm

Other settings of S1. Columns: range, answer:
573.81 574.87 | 19.9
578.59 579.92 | 20.2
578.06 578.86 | 19.1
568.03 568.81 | 18.3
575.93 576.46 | 20.1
